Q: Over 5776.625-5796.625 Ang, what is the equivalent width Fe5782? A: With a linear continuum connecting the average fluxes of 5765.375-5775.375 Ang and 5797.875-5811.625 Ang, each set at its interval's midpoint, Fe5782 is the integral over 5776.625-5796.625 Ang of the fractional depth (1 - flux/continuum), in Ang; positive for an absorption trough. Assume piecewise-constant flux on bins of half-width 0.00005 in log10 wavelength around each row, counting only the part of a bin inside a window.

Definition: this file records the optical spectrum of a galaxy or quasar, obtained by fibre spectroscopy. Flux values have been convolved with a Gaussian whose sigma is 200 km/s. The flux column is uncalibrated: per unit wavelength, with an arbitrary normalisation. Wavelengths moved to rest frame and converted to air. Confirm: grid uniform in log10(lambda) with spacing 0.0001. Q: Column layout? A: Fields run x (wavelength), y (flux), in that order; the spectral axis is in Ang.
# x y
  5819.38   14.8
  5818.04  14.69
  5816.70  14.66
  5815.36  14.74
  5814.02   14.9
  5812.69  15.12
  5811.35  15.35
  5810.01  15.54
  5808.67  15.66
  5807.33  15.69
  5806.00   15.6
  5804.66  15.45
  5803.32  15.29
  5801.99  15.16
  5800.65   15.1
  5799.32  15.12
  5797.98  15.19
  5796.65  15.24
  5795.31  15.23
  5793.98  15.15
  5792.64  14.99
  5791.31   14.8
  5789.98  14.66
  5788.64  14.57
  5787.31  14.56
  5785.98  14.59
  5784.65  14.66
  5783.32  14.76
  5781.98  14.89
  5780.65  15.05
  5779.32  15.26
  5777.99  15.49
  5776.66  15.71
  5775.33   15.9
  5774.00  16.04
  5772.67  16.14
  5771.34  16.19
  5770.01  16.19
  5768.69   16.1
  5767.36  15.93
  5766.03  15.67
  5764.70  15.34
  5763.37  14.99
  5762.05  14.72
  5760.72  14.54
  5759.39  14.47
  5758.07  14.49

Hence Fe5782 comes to 1.0 Ang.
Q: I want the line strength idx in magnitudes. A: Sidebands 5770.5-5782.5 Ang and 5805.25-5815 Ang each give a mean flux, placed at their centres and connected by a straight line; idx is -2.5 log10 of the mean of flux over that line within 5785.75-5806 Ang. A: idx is 0.03 mag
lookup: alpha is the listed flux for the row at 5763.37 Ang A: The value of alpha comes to 14.99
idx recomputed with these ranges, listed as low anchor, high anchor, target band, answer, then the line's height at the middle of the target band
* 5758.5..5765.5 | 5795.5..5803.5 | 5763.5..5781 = -0.06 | 14.9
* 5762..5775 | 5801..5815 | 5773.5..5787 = 0.03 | 15.7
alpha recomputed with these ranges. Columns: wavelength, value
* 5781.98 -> 14.89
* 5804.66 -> 15.45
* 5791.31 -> 14.8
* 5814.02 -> 14.9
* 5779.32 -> 15.26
